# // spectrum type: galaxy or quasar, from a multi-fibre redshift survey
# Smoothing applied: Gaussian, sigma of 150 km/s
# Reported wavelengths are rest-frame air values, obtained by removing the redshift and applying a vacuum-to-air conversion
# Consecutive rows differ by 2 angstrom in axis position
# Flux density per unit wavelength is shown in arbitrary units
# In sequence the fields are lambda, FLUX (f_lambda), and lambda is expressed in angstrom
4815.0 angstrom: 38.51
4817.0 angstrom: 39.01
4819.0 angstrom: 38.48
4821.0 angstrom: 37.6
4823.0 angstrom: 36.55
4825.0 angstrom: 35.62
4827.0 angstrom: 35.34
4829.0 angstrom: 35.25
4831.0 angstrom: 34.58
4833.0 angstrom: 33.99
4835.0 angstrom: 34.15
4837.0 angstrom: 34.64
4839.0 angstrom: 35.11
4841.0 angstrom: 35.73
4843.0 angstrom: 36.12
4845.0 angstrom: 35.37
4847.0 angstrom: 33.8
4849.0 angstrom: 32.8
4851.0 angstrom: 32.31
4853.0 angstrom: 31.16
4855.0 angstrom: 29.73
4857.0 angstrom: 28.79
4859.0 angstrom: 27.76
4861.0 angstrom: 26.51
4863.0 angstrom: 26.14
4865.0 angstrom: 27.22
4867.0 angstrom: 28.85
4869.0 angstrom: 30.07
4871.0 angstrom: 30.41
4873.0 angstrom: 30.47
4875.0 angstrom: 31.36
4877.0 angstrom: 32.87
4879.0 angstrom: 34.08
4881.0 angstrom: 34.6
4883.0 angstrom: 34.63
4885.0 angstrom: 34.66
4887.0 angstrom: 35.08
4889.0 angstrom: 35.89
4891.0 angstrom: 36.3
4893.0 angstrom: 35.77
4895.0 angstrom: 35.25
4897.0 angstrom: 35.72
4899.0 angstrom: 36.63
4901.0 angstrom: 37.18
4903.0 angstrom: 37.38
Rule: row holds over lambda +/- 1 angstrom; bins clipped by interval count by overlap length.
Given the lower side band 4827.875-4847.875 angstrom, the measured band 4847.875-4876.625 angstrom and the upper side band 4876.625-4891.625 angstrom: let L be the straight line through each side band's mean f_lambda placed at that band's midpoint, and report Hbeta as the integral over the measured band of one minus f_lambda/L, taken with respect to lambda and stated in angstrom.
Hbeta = 4.30 angstrom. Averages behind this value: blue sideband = 34.9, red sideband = 34.8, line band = 29.6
